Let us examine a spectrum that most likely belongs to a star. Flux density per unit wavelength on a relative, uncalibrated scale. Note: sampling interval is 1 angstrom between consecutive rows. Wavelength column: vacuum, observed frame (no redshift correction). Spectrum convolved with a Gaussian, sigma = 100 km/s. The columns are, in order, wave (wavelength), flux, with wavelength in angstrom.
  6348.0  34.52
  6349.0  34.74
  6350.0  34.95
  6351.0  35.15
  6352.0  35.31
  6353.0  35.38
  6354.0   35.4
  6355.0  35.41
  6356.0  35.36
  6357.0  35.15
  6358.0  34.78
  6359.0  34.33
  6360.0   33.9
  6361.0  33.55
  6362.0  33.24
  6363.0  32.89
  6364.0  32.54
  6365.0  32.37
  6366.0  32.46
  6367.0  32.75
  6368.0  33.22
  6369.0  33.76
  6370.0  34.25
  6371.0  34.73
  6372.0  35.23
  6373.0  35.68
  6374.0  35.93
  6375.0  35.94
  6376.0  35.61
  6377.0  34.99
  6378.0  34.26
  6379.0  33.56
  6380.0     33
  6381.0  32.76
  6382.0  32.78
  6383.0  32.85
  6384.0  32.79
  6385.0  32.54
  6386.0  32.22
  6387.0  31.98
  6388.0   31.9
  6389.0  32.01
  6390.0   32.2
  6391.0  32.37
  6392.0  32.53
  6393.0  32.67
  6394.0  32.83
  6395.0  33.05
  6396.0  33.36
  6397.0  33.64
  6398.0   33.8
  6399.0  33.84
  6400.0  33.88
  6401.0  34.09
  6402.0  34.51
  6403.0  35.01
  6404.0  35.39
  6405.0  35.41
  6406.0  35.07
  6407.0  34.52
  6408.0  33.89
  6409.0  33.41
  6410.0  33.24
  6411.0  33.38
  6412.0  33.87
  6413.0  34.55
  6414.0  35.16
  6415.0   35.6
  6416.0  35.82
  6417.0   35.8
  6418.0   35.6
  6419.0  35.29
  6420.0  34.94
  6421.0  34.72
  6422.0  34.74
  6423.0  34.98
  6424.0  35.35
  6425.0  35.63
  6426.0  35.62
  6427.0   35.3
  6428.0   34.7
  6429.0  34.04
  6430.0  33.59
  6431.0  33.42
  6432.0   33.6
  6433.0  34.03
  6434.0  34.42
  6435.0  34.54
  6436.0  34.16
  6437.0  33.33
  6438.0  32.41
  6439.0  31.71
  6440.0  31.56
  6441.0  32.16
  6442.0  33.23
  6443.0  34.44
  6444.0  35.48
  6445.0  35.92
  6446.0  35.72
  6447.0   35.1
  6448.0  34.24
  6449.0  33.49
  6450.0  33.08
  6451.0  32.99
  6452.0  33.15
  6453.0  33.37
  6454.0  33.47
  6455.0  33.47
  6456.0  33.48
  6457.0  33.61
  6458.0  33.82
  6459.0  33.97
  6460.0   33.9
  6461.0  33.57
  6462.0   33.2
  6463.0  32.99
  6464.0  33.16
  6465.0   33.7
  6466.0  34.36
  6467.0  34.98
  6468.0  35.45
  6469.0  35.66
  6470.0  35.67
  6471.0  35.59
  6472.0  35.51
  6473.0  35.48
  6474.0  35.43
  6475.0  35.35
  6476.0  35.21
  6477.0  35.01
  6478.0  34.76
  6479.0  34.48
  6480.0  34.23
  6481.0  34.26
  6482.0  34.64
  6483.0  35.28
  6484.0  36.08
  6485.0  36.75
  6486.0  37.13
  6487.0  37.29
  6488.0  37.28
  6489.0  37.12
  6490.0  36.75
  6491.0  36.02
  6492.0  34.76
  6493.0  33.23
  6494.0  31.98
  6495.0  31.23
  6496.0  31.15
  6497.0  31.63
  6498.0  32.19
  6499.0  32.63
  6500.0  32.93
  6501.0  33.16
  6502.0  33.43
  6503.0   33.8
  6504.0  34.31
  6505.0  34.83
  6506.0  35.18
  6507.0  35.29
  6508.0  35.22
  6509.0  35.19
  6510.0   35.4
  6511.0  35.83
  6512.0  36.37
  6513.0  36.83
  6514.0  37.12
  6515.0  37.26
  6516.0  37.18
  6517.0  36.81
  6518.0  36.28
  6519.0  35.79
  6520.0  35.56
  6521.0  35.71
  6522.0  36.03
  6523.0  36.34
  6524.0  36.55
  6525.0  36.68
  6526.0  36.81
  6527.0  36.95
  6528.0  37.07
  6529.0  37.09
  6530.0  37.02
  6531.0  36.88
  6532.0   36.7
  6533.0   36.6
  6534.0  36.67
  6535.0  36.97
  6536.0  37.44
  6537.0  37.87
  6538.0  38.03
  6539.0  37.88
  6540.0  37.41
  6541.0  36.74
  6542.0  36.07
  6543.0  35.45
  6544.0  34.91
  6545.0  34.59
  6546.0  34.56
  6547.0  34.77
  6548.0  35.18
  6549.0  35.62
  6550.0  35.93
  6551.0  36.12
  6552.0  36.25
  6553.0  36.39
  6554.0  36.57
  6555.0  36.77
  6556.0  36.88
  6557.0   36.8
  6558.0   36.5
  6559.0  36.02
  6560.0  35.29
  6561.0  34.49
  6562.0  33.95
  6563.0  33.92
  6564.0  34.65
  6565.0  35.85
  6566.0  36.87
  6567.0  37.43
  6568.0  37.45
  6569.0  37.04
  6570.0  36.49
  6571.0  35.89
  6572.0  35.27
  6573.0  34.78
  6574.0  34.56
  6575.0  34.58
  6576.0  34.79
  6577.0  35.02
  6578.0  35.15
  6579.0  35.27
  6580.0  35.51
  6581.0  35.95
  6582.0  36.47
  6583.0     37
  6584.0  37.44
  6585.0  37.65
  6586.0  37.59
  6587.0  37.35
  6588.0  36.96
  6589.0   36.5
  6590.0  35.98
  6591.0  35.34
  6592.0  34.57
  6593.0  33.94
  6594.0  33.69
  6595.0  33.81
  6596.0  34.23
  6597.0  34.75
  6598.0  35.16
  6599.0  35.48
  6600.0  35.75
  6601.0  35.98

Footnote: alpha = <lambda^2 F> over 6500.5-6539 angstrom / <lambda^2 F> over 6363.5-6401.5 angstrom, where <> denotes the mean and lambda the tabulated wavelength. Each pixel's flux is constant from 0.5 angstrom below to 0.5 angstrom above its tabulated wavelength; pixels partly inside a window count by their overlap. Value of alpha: 1.1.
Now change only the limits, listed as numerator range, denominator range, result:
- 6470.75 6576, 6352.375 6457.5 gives 1.09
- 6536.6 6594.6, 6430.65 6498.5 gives 1.08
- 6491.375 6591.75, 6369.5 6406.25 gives 1.11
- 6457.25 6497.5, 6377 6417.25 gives 1.06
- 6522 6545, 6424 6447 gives 1.11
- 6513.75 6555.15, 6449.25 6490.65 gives 1.07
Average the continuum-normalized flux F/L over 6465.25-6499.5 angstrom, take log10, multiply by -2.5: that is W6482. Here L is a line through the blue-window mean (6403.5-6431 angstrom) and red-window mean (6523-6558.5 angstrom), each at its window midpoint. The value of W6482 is 0.03 mag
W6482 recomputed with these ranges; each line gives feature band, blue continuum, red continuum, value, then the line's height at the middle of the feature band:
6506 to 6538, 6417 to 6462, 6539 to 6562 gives -0.033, 35.4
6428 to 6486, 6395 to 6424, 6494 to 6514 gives 0.002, 34.3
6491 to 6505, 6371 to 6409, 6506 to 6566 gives 0.081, 35.5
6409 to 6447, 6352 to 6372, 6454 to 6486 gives 0.001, 34.4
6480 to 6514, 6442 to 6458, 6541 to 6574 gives 0.002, 34.8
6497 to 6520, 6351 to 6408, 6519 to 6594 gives 0.013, 35.5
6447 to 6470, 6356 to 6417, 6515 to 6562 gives 0.037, 35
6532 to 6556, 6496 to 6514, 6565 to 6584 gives -0.033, 35.2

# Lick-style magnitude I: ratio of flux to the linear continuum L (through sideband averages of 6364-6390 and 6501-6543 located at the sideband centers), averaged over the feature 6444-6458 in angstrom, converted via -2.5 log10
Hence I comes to 0.03 mag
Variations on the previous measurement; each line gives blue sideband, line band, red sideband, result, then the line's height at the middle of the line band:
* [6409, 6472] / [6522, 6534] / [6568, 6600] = -0.05 mag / 35.1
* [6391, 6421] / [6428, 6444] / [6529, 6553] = 0.04 mag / 34.7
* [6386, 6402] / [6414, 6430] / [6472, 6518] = -0.05 mag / 33.5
